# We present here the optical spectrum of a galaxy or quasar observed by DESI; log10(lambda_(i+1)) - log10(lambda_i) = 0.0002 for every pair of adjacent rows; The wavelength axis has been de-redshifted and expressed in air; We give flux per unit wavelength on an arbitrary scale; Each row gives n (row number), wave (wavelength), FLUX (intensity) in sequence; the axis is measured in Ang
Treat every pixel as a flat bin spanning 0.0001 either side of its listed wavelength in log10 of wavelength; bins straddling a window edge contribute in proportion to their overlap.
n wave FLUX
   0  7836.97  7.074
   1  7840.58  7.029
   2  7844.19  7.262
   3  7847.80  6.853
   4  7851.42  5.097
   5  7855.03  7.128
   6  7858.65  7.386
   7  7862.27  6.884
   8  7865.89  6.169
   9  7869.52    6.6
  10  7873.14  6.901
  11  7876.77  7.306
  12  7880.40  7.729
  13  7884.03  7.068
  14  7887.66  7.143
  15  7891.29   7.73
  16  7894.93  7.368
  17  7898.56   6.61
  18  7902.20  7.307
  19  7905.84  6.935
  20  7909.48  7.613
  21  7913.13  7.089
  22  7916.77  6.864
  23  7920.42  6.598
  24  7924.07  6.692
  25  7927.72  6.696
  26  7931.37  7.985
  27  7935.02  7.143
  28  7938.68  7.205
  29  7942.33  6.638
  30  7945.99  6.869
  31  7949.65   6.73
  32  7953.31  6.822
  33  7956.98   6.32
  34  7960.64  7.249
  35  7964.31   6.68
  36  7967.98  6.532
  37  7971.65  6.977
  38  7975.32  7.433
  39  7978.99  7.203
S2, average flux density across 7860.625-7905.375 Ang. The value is 7.06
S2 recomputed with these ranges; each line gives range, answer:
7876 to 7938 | 7.17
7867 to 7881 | 7.03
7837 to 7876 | 6.76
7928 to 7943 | 7.24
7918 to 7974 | 6.88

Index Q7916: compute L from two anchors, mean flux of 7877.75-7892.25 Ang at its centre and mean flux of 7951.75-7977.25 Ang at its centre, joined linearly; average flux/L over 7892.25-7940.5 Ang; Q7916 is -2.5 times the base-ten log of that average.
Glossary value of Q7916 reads 0.01 mag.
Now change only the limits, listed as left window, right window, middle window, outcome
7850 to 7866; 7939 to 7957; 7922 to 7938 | -0.063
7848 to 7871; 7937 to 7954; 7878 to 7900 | -0.097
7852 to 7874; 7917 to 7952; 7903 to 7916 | -0.049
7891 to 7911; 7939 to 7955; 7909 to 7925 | 0.023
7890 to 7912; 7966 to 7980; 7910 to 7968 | 0.034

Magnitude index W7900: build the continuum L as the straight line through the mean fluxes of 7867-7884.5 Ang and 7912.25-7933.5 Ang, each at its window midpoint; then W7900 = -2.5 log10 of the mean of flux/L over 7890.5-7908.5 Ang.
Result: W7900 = -0.02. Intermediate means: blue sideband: 7.08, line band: 7.18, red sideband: 6.99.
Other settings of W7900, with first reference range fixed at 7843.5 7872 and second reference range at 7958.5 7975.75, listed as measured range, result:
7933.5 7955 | 0.00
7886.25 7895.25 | -0.11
